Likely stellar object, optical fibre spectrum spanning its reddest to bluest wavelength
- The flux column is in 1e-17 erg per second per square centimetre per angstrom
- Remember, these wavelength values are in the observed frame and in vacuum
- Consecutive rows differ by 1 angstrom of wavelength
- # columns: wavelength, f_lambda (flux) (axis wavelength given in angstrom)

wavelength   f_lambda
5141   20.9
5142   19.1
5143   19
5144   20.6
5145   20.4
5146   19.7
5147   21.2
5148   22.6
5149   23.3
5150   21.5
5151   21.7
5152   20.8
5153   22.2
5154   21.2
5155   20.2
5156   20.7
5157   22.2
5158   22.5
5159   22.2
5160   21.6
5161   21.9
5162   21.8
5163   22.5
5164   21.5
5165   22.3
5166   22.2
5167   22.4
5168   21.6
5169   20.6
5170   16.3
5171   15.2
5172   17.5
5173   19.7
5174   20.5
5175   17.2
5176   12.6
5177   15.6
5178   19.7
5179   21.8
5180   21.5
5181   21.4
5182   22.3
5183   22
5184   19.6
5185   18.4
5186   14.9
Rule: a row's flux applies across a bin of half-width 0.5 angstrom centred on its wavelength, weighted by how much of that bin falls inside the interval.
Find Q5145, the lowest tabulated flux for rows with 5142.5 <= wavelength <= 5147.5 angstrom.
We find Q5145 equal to 19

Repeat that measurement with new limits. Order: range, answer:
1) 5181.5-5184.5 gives 19.6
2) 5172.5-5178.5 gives 12.6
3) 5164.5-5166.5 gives 22.2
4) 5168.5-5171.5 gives 15.2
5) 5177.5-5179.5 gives 19.7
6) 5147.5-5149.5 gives 22.6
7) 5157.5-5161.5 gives 21.6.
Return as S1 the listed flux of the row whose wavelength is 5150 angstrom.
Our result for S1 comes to 21.5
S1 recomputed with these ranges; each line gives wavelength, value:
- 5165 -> 22.3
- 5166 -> 22.2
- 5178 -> 19.7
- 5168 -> 21.6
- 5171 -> 15.2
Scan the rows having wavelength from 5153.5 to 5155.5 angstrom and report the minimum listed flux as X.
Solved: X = 20.2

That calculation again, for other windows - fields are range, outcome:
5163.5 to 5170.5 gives 16.3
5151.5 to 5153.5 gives 20.8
